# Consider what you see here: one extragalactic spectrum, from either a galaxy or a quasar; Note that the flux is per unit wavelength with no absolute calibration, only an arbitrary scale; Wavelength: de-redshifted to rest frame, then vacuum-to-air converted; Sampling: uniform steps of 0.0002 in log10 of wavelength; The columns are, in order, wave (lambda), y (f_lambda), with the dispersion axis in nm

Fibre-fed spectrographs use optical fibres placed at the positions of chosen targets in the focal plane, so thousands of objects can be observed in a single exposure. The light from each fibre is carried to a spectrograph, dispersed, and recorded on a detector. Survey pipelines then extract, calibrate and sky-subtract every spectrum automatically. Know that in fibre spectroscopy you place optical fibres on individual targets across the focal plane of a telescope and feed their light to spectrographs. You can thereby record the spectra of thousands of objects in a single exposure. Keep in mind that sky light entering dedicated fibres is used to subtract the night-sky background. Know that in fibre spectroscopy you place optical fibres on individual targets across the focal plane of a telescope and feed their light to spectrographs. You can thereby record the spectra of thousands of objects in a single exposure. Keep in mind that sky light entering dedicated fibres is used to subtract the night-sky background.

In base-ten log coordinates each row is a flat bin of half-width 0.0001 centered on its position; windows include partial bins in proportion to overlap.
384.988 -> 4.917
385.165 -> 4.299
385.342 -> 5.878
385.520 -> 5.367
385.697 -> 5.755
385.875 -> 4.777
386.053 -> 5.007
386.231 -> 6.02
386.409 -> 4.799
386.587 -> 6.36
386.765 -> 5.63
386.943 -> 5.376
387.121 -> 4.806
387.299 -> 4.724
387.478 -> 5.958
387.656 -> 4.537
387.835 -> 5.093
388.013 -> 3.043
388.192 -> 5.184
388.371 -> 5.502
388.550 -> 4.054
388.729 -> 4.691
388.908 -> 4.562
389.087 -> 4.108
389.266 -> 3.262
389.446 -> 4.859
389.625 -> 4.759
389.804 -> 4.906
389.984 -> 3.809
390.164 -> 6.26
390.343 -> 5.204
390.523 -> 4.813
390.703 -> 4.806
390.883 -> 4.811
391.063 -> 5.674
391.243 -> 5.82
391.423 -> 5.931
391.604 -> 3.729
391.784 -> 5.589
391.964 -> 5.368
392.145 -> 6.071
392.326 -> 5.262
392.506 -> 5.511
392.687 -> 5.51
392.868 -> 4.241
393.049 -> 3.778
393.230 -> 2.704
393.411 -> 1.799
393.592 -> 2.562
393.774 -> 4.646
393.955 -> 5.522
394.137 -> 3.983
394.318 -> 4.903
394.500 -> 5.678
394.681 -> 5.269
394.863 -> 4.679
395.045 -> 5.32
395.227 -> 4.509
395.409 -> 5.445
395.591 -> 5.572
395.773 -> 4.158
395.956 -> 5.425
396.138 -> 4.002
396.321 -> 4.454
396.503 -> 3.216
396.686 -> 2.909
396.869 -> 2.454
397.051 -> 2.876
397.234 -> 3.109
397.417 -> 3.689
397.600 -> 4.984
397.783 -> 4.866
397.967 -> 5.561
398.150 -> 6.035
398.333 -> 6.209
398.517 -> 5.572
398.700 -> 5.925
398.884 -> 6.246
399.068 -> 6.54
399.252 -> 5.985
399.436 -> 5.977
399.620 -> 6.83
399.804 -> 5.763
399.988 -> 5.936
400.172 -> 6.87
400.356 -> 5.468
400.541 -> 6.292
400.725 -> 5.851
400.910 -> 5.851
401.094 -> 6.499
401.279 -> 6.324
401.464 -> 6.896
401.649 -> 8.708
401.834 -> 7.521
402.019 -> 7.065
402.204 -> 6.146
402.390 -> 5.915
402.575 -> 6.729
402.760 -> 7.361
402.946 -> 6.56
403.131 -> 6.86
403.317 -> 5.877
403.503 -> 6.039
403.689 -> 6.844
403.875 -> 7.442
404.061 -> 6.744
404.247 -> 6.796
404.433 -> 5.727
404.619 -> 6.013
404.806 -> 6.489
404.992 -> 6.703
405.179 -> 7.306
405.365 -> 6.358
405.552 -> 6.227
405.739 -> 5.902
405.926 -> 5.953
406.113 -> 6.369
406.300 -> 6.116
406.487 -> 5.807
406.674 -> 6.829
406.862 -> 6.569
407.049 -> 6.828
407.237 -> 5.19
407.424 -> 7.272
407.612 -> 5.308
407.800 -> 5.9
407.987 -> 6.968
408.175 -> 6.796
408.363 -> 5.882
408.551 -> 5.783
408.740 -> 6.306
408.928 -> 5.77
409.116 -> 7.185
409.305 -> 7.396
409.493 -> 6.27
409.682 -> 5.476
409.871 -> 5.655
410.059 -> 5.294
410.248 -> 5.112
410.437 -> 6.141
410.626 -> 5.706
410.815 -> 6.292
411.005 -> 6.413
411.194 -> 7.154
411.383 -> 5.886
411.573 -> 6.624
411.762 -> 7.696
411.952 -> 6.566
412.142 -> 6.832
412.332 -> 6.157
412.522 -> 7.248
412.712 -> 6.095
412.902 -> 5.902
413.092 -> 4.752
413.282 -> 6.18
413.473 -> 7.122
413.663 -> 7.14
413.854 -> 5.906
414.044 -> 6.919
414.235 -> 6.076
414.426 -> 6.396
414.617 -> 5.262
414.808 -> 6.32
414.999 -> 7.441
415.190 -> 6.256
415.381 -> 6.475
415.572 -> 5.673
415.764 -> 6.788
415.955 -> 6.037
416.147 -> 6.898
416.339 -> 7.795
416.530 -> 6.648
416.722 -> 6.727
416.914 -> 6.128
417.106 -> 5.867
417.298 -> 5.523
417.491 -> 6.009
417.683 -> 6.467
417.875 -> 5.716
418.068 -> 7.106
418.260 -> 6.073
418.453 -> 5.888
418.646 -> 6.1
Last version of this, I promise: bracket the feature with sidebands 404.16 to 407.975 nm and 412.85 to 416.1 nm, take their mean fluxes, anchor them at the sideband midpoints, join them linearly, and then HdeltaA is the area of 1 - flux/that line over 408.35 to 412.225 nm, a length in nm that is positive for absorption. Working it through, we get 0.02 nm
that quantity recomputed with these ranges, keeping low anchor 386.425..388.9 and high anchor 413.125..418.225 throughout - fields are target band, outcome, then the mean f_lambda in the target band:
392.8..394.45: 0.45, 3.83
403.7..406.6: -0.27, 6.41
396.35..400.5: 0.29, 5.14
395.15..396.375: 0.13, 4.81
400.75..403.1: -0.44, 6.77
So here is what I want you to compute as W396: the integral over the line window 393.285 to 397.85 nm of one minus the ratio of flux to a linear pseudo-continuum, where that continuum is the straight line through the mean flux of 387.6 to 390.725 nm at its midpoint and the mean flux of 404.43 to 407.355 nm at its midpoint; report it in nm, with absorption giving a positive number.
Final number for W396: 0.901 nm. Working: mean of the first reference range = 4.63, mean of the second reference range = 6.3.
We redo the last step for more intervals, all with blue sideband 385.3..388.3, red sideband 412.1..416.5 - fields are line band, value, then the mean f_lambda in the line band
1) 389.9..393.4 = 0.309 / 4.92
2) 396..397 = 0.381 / 3.48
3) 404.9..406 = -0.072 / 6.41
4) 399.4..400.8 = -0.085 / 6.14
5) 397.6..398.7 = 0.015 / 5.62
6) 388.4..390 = 0.269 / 4.4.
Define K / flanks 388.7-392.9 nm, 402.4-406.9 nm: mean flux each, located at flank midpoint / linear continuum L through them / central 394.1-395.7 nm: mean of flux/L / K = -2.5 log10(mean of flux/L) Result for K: 0.08 mag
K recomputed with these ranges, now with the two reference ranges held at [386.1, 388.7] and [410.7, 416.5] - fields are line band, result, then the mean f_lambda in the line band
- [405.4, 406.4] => -0.01 mag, 6.12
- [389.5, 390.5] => 0.05 mag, 4.97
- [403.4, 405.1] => -0.10 mag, 6.53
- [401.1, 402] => -0.24 mag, 7.25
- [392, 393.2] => 0.08 mag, 4.95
